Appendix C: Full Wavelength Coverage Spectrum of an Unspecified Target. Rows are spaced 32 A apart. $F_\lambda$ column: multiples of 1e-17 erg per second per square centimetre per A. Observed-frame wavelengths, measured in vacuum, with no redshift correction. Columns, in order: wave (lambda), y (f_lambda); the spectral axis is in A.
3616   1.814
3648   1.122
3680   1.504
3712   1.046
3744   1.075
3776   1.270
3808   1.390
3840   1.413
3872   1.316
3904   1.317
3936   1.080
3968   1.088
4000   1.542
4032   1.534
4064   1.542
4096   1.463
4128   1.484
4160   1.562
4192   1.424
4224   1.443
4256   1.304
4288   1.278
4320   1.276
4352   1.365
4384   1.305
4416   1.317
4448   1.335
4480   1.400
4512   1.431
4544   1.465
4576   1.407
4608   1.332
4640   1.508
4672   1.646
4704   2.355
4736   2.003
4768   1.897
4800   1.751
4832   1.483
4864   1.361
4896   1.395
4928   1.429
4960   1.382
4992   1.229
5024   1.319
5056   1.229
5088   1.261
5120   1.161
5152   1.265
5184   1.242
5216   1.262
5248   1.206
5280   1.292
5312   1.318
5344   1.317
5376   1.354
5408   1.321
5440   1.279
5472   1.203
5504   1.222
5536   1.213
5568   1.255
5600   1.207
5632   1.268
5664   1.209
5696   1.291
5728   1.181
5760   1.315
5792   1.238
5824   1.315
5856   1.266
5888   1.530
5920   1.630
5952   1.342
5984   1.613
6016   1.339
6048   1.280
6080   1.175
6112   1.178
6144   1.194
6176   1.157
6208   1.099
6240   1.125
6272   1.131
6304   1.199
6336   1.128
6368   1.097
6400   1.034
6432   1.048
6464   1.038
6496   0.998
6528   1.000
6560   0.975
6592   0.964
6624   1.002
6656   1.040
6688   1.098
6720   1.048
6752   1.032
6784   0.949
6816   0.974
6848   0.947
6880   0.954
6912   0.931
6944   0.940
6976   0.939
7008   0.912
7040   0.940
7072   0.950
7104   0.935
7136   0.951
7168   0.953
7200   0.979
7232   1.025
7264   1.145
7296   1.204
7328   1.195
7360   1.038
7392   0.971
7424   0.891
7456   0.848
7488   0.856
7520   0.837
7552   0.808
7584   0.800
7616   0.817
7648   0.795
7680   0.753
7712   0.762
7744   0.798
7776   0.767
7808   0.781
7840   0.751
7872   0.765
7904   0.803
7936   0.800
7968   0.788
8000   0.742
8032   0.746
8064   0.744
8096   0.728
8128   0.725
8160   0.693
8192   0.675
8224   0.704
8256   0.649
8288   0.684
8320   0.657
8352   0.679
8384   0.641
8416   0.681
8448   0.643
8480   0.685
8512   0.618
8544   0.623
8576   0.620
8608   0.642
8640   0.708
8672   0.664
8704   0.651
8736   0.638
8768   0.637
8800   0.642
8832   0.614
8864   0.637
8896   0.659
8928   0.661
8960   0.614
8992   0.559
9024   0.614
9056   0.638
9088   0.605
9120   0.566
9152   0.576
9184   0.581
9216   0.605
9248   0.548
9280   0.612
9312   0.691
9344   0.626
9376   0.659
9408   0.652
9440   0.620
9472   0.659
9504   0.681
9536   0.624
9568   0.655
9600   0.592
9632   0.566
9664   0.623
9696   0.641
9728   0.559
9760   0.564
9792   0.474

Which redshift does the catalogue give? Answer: 2.83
